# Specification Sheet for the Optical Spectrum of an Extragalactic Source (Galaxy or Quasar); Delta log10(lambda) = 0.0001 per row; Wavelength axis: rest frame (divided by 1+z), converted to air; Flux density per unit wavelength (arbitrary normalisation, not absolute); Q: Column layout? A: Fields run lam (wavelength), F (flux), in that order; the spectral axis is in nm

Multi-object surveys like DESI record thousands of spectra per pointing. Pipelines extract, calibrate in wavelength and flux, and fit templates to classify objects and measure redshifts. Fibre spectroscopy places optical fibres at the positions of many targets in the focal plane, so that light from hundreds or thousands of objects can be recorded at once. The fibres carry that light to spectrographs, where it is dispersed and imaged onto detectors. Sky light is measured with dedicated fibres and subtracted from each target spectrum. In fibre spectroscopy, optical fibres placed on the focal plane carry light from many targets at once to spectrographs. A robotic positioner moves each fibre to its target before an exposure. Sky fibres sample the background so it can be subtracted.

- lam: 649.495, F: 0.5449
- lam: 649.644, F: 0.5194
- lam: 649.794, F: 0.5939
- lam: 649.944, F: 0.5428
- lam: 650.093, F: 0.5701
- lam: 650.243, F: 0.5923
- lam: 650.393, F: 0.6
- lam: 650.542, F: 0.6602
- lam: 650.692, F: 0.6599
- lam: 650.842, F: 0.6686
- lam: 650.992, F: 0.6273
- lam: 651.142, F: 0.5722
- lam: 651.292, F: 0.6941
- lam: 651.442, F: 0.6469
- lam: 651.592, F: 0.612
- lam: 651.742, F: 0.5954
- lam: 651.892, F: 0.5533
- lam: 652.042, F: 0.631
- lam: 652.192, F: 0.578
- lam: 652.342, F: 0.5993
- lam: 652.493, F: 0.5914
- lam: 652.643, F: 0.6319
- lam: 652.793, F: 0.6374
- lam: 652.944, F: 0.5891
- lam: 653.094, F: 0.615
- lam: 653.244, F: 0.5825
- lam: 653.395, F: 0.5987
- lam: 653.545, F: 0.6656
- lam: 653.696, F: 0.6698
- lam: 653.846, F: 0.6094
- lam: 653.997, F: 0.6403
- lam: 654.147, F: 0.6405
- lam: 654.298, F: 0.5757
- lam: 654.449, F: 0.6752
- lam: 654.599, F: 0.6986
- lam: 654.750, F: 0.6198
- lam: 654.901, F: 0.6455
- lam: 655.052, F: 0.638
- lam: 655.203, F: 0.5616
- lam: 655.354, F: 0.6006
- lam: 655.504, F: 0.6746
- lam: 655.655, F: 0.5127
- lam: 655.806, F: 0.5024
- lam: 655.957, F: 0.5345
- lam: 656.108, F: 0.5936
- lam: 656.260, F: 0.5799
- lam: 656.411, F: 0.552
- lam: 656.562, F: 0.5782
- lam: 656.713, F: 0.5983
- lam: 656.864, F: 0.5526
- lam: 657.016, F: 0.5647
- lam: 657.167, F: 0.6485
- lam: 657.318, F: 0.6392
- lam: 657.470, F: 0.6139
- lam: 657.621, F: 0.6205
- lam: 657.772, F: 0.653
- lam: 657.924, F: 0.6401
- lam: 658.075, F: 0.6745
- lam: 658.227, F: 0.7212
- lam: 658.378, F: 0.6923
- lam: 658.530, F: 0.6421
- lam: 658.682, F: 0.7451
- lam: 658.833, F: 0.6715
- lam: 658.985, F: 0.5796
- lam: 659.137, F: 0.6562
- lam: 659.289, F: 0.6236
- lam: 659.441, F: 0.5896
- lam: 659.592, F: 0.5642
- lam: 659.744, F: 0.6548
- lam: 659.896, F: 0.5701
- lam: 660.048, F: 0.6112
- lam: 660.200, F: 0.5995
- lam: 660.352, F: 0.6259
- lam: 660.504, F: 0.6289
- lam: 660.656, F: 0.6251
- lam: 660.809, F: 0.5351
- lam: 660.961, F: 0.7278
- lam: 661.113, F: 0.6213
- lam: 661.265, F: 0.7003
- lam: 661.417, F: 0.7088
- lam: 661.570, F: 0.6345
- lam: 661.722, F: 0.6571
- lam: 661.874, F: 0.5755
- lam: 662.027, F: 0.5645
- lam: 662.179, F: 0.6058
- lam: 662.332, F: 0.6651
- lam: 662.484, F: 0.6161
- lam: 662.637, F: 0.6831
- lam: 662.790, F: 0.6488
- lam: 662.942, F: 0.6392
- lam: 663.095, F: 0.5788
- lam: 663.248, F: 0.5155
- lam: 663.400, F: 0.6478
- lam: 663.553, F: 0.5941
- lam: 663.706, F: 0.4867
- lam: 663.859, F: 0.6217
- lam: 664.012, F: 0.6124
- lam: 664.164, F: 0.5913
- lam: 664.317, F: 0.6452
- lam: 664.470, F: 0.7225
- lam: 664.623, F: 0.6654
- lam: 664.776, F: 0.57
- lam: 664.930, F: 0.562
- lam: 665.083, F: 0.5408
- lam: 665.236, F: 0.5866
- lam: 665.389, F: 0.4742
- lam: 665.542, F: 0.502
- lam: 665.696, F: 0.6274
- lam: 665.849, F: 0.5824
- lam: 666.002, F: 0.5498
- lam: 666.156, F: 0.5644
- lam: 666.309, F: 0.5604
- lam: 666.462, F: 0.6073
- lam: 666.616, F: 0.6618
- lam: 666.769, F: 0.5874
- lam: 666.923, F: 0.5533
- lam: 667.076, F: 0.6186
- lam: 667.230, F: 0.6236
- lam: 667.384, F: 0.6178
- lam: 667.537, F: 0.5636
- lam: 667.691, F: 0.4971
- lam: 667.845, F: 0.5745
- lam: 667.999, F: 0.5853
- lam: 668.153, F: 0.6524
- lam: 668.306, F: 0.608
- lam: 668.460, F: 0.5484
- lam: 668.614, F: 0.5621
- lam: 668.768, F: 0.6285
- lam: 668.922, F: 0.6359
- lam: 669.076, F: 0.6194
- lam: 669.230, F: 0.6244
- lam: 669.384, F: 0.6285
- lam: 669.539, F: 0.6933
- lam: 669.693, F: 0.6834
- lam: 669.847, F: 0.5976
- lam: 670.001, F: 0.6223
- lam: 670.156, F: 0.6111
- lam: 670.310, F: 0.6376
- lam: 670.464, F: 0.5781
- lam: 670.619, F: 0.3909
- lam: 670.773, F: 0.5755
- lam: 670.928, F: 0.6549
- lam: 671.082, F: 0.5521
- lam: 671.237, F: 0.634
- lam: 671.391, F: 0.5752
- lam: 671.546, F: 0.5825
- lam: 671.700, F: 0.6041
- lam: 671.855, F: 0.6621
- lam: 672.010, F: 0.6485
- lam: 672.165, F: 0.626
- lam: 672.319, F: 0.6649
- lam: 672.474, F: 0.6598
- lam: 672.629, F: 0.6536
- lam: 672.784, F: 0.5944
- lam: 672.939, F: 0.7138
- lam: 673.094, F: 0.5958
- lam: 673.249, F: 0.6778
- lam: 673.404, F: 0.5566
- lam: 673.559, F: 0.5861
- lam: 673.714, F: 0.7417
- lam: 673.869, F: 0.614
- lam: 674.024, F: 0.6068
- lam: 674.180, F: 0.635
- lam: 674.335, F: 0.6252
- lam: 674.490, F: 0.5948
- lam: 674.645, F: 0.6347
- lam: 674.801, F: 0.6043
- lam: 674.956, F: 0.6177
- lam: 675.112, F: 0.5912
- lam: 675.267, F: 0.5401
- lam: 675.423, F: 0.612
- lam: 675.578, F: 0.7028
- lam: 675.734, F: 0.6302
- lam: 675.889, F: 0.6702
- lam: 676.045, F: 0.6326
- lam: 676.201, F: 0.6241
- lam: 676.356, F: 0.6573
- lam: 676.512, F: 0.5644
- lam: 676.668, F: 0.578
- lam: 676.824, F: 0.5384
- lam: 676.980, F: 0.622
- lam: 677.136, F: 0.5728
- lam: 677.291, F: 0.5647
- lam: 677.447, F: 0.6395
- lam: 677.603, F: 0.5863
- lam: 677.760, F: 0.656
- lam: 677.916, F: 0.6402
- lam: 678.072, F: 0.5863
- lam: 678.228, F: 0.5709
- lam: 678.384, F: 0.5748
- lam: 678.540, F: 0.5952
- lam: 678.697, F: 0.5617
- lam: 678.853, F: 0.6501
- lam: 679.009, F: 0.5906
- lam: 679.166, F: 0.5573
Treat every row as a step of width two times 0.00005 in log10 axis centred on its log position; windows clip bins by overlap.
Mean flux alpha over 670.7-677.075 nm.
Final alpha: 0.621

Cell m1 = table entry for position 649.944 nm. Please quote 0.5428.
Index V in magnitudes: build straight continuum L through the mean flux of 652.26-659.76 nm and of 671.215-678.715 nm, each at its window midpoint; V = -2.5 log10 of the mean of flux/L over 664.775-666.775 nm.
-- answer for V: 0.089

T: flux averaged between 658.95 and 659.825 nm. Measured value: 0.613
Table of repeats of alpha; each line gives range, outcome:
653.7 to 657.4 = 0.603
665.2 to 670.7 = 0.591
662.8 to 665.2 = 0.601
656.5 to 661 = 0.628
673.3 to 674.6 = 0.622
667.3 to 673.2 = 0.61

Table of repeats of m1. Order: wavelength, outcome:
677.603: 0.5863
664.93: 0.562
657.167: 0.6485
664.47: 0.7225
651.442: 0.6469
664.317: 0.6452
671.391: 0.5752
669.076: 0.6194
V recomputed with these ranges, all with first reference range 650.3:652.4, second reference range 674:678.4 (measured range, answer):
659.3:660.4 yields 0.03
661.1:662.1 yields -0.04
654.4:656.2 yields 0.03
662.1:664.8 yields 0.00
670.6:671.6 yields 0.07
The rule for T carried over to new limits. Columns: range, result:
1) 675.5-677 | 0.622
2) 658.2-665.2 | 0.624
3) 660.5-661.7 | 0.649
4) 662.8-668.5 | 0.589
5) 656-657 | 0.573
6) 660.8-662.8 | 0.642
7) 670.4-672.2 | 0.589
